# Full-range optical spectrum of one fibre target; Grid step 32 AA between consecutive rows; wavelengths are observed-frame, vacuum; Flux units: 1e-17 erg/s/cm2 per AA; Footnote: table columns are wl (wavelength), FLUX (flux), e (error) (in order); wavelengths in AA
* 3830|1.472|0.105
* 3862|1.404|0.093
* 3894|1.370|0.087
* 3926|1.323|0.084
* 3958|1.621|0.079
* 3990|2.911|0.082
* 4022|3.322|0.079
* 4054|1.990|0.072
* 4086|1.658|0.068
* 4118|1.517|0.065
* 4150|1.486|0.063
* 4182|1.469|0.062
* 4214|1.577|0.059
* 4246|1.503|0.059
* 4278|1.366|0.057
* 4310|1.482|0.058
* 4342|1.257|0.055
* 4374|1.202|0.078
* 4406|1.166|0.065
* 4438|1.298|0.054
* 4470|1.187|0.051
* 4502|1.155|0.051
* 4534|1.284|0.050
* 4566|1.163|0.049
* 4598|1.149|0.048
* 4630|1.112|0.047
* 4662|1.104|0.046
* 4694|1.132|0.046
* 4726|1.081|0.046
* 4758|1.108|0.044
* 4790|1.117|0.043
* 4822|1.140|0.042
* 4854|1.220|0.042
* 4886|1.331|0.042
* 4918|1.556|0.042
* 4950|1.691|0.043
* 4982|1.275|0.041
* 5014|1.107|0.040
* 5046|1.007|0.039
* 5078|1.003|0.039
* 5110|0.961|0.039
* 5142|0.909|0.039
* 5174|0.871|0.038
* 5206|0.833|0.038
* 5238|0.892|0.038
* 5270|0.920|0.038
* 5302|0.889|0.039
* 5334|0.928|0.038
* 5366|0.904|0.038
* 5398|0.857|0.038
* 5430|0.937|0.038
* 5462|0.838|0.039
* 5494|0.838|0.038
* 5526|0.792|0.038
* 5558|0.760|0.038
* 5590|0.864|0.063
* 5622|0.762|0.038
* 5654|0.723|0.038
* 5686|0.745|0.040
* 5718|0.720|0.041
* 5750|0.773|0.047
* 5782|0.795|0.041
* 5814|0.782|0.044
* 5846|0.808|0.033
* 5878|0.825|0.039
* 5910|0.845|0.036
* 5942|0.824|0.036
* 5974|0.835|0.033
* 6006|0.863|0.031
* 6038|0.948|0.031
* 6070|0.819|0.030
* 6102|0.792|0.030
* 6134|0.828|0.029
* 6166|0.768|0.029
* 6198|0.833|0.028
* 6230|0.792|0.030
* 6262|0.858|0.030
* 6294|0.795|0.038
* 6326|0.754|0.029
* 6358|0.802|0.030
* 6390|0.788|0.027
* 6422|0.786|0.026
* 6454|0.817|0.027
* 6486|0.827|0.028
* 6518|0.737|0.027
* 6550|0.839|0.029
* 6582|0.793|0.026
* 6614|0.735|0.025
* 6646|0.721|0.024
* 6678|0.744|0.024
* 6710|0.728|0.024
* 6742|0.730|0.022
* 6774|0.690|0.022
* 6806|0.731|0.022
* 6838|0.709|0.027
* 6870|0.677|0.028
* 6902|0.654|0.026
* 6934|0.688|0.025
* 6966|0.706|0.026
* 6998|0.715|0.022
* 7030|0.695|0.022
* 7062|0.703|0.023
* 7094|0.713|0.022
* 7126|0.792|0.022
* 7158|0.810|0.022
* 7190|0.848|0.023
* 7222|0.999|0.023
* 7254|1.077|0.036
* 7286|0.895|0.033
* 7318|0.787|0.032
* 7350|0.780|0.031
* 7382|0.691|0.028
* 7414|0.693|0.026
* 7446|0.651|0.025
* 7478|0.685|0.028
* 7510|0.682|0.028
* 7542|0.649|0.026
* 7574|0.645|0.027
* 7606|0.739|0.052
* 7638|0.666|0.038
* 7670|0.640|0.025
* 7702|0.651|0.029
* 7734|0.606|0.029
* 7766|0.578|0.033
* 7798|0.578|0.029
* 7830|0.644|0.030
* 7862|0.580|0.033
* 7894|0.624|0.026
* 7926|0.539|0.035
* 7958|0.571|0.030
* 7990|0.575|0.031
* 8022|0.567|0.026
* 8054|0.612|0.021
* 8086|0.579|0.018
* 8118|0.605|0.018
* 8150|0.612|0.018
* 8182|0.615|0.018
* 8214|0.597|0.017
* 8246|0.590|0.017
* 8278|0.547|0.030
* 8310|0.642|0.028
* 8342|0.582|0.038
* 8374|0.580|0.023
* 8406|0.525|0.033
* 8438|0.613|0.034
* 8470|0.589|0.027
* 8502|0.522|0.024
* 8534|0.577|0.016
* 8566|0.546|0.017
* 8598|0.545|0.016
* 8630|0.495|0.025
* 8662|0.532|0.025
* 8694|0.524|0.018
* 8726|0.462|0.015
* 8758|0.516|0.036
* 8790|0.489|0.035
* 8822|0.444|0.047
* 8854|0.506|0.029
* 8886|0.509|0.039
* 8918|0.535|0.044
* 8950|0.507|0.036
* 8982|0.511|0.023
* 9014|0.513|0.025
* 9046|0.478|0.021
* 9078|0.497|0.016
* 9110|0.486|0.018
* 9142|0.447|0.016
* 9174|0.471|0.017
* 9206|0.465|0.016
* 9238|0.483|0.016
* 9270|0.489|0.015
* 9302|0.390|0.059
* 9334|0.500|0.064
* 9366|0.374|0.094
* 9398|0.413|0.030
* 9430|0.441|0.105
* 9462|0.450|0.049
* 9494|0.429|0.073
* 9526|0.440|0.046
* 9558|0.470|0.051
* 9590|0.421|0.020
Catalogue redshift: 1.59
